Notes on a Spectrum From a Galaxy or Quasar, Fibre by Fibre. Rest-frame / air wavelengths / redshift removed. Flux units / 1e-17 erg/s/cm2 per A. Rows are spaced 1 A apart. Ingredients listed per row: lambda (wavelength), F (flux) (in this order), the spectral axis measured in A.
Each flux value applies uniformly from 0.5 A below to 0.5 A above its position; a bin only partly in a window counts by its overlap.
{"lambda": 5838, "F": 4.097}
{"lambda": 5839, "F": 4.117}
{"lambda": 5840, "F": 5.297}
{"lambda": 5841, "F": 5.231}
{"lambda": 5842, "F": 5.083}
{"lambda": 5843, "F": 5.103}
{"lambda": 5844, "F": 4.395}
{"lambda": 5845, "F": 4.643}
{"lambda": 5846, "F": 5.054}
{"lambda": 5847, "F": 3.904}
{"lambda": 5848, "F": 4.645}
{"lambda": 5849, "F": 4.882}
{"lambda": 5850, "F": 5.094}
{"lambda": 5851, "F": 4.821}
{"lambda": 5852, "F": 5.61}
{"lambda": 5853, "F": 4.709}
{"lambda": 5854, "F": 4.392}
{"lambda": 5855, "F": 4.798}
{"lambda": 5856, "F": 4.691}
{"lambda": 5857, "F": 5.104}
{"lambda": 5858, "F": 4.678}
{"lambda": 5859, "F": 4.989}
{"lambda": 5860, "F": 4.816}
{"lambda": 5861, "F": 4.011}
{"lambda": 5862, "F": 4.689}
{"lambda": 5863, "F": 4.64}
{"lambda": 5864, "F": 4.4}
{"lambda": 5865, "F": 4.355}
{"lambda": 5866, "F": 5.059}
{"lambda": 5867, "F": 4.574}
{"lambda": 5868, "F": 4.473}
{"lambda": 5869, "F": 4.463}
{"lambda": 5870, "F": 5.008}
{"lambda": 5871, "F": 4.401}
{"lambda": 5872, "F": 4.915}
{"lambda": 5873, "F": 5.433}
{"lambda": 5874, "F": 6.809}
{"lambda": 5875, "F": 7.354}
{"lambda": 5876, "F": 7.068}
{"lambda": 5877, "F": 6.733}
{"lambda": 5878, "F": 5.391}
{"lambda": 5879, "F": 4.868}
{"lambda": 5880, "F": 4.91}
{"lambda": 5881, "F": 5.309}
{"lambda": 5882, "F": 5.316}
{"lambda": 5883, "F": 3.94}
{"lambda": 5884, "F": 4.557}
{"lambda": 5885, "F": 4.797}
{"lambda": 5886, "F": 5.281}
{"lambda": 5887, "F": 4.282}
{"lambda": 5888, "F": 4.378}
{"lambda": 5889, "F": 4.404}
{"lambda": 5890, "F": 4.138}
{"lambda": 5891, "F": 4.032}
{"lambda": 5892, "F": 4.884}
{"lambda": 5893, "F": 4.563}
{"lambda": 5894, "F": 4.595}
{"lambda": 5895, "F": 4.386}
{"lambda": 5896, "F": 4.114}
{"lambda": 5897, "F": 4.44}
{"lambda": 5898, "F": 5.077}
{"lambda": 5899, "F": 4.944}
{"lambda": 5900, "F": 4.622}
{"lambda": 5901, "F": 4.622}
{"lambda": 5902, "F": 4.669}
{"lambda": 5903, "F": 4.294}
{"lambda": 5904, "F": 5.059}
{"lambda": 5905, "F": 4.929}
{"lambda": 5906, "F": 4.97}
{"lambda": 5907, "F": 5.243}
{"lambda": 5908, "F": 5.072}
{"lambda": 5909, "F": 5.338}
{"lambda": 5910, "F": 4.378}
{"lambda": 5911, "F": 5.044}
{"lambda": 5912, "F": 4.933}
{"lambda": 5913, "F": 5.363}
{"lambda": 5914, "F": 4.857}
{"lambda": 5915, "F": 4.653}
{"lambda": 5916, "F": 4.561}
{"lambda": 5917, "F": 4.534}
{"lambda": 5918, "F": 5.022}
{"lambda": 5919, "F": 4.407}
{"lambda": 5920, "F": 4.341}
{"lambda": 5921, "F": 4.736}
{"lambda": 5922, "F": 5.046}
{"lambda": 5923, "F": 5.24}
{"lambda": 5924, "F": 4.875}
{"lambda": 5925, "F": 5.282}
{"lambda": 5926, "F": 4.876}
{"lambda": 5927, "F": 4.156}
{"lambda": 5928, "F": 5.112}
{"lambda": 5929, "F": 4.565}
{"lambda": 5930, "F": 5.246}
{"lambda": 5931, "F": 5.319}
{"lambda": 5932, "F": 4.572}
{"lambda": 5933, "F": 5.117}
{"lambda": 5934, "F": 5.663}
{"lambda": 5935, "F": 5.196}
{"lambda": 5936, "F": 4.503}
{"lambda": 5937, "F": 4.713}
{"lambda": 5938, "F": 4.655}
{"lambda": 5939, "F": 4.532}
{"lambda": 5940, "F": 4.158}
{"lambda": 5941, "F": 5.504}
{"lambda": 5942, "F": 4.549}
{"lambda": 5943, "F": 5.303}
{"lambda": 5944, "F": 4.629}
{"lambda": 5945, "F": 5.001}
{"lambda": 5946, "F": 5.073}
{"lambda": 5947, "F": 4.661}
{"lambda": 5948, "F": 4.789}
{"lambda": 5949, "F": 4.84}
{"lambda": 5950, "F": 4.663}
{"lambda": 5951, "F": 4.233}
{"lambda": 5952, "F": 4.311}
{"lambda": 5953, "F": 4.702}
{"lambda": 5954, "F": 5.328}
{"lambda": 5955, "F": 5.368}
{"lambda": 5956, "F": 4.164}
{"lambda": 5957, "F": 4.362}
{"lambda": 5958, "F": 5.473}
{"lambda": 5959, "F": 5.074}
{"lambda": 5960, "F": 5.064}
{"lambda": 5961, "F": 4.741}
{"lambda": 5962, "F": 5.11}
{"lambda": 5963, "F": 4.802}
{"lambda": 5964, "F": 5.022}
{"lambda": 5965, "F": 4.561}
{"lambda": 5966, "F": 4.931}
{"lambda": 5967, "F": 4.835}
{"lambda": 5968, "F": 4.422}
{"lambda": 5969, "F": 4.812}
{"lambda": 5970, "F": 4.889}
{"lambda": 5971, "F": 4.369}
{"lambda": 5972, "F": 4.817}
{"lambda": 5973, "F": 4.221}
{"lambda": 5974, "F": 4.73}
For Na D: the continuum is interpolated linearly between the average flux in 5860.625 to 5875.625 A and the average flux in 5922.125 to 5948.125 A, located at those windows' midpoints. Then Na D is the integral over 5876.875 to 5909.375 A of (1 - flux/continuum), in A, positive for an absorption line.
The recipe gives 1.26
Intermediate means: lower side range 5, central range 4.77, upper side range 4.9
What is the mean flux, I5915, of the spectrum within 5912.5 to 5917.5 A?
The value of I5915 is 4.79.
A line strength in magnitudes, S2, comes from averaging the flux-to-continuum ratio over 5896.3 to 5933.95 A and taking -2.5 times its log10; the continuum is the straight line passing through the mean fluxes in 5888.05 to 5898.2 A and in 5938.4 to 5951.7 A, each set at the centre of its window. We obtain -0.07 mag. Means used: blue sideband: 4.44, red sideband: 4.76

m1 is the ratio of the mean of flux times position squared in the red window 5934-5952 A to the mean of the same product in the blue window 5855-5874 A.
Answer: 1.03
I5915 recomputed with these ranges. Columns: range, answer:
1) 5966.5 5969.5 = 4.69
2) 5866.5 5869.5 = 4.5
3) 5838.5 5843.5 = 4.97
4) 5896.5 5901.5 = 4.74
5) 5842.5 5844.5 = 4.75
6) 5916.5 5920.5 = 4.58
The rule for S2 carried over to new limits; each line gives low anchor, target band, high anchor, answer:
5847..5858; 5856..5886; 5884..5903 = -0.082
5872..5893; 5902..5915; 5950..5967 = 0.026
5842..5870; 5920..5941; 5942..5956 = -0.021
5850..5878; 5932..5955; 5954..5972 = 0.012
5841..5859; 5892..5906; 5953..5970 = 0.042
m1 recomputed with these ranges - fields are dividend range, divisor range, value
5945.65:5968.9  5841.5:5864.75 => 1.05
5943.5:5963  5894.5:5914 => 1.02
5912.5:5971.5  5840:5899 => 1.01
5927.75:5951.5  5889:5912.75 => 1.04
